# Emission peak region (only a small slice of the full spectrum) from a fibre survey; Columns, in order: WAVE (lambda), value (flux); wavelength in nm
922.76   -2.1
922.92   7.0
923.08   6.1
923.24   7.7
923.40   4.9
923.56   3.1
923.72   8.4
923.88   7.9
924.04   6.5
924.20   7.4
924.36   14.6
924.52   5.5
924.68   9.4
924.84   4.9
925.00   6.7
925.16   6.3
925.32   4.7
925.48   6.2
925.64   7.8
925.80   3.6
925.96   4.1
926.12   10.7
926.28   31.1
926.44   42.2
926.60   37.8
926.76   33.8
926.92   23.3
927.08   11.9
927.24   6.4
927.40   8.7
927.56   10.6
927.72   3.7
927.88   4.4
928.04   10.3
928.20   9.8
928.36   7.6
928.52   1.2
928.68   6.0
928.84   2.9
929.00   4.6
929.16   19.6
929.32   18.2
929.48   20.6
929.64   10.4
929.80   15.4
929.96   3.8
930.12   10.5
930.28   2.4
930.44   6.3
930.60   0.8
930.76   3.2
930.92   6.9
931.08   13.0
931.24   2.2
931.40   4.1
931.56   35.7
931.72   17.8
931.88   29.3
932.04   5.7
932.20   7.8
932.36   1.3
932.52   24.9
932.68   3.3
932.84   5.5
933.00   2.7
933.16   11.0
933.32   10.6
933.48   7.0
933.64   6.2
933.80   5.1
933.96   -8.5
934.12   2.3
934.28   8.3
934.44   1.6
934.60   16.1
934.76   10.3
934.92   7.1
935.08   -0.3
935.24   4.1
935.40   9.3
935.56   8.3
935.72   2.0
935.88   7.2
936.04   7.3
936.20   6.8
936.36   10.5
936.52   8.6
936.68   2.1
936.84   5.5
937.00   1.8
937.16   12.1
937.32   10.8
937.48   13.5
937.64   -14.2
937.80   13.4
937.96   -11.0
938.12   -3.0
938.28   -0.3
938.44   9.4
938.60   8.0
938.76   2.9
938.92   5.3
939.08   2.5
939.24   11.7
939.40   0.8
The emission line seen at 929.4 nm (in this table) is [N II]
